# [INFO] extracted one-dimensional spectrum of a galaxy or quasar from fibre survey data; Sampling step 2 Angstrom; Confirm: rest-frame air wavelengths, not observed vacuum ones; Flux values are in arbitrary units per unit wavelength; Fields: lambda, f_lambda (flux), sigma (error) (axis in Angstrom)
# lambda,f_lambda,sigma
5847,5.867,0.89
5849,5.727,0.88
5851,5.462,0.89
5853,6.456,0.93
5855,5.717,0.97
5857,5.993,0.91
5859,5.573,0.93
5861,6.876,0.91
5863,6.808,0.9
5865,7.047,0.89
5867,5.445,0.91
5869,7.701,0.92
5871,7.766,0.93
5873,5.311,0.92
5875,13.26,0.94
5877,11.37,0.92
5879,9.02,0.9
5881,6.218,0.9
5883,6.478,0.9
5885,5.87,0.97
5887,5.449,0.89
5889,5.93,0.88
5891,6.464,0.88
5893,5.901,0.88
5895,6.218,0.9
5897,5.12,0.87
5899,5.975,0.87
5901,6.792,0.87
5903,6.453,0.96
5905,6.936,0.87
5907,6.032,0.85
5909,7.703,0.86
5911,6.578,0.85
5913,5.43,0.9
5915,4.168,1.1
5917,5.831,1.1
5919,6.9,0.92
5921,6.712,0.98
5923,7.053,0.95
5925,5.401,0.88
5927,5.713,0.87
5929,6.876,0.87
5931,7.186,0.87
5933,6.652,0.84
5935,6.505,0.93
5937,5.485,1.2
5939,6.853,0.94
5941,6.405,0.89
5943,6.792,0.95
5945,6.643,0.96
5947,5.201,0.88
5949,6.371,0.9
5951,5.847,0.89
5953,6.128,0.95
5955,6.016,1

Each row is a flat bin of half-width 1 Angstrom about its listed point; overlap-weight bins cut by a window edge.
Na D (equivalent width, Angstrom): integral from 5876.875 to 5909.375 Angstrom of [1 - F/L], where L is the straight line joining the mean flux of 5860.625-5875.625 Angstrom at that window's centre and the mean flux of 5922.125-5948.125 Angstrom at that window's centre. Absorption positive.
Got 2.2 Angstrom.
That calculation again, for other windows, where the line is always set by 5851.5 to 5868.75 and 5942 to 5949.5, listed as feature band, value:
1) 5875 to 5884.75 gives -3.6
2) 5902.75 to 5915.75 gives 0.1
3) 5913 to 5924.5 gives 0.4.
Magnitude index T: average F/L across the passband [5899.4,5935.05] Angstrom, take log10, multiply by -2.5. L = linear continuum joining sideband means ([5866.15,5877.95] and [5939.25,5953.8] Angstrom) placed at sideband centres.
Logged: 0.12 mag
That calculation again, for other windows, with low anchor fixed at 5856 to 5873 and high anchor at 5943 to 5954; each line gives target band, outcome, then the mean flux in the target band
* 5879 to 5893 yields 0.032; 6.27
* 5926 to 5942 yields -0.047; 6.46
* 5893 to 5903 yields 0.057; 6.06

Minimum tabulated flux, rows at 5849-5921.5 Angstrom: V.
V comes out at 4.168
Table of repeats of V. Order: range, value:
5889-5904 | 5.12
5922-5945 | 5.401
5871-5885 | 5.311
